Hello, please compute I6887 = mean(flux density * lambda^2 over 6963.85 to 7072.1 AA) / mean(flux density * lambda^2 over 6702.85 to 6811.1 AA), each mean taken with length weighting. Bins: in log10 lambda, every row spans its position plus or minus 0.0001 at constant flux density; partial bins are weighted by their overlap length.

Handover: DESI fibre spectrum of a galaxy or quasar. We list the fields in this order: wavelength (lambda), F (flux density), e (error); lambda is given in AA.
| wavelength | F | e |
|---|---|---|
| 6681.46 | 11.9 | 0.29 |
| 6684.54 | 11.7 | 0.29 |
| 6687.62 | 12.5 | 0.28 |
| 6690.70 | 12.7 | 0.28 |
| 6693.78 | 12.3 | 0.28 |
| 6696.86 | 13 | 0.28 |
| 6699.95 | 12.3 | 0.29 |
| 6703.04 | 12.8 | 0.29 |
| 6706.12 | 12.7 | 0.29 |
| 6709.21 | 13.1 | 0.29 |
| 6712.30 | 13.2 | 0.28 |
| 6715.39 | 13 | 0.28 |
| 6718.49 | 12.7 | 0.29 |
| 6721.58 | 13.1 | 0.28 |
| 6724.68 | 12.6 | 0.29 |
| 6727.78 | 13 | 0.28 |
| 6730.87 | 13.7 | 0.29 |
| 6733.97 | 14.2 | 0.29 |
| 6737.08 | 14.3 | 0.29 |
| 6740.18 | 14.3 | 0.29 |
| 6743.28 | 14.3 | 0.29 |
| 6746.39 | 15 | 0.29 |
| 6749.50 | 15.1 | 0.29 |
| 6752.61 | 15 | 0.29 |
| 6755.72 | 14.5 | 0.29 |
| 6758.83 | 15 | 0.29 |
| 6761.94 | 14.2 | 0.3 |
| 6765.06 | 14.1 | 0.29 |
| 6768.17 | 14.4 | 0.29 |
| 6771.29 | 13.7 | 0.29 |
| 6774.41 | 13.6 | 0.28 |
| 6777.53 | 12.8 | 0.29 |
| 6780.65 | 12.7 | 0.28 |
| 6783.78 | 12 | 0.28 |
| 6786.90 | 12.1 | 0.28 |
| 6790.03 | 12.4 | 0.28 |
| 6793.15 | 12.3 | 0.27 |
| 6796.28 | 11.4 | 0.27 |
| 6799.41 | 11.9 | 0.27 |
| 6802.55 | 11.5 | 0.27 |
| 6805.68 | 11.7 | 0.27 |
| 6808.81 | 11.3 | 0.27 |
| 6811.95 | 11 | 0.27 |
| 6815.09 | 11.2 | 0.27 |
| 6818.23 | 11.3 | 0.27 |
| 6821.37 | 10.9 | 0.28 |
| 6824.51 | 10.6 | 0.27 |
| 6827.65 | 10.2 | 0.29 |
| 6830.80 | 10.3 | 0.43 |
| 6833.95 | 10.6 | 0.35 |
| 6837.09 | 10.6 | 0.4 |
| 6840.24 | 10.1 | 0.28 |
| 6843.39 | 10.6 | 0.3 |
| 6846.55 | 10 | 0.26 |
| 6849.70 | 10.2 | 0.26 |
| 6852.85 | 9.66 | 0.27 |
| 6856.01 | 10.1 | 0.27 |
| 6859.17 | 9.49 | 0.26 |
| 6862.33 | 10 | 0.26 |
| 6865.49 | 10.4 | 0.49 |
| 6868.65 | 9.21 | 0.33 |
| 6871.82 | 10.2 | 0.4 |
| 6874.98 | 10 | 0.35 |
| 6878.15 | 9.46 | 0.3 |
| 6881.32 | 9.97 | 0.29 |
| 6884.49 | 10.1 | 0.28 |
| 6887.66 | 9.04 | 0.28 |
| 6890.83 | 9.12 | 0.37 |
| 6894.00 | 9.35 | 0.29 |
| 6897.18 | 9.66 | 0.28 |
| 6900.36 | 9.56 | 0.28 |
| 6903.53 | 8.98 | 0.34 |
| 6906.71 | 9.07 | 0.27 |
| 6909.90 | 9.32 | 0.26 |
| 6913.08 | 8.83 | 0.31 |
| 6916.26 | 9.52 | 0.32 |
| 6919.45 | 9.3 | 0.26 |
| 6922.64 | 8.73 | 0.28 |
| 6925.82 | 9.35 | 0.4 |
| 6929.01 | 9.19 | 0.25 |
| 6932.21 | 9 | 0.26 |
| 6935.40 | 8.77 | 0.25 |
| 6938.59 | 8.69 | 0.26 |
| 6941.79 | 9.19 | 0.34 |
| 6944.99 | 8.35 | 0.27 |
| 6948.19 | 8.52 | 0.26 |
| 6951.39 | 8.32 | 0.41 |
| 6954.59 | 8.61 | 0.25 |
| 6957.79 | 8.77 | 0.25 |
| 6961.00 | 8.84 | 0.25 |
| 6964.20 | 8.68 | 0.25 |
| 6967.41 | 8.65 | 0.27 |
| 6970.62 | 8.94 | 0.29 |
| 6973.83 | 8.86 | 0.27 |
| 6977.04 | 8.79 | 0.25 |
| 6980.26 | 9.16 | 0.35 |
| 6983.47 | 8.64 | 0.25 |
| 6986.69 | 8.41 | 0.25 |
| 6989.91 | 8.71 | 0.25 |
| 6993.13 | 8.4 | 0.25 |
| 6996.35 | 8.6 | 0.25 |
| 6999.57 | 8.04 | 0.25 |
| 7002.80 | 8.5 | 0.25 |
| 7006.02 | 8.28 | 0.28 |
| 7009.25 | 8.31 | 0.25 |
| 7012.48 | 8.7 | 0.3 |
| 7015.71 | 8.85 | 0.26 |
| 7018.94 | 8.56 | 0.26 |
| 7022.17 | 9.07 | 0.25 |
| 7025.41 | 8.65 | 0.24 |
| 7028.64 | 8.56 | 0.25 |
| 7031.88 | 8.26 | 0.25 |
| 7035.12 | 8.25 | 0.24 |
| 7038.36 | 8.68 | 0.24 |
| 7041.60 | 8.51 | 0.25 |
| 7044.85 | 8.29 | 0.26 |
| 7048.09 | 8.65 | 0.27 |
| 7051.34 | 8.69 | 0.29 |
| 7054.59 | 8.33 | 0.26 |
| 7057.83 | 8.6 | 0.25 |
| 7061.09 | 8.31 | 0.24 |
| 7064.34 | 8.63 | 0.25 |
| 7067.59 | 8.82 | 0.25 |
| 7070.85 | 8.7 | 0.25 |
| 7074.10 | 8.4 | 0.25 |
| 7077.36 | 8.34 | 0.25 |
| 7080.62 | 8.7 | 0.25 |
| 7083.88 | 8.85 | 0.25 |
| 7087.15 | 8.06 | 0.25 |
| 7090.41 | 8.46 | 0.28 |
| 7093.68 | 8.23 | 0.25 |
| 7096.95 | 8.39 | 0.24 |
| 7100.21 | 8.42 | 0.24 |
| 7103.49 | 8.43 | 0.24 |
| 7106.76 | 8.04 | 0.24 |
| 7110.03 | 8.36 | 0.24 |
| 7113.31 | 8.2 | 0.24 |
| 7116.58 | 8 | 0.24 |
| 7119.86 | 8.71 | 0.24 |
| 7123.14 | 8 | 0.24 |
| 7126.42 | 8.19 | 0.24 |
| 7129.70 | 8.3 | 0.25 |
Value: 0.7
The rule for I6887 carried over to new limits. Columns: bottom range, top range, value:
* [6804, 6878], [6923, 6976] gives 0.87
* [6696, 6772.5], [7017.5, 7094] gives 0.68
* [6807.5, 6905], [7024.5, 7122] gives 0.89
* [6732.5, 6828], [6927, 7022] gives 0.71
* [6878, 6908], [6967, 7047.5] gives 0.94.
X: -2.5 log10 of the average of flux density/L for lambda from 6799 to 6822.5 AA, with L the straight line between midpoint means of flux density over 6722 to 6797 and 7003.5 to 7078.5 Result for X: 0.12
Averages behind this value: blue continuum 13.6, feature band 11.3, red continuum 8.54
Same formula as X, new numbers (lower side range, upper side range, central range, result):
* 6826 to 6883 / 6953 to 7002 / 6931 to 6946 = 0.04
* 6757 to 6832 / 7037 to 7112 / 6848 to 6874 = 0.14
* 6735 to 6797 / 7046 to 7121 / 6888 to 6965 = 0.22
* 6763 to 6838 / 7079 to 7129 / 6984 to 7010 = 0.14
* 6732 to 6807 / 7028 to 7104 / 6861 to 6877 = 0.18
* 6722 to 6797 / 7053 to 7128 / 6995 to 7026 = 0.13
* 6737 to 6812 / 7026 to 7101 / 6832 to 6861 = 0.19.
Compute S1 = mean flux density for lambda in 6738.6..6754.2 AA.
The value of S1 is 14.7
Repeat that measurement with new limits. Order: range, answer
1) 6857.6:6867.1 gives 9.96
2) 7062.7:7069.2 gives 8.73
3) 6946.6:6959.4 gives 8.56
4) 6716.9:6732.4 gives 13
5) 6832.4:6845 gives 10.5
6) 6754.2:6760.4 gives 14.8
